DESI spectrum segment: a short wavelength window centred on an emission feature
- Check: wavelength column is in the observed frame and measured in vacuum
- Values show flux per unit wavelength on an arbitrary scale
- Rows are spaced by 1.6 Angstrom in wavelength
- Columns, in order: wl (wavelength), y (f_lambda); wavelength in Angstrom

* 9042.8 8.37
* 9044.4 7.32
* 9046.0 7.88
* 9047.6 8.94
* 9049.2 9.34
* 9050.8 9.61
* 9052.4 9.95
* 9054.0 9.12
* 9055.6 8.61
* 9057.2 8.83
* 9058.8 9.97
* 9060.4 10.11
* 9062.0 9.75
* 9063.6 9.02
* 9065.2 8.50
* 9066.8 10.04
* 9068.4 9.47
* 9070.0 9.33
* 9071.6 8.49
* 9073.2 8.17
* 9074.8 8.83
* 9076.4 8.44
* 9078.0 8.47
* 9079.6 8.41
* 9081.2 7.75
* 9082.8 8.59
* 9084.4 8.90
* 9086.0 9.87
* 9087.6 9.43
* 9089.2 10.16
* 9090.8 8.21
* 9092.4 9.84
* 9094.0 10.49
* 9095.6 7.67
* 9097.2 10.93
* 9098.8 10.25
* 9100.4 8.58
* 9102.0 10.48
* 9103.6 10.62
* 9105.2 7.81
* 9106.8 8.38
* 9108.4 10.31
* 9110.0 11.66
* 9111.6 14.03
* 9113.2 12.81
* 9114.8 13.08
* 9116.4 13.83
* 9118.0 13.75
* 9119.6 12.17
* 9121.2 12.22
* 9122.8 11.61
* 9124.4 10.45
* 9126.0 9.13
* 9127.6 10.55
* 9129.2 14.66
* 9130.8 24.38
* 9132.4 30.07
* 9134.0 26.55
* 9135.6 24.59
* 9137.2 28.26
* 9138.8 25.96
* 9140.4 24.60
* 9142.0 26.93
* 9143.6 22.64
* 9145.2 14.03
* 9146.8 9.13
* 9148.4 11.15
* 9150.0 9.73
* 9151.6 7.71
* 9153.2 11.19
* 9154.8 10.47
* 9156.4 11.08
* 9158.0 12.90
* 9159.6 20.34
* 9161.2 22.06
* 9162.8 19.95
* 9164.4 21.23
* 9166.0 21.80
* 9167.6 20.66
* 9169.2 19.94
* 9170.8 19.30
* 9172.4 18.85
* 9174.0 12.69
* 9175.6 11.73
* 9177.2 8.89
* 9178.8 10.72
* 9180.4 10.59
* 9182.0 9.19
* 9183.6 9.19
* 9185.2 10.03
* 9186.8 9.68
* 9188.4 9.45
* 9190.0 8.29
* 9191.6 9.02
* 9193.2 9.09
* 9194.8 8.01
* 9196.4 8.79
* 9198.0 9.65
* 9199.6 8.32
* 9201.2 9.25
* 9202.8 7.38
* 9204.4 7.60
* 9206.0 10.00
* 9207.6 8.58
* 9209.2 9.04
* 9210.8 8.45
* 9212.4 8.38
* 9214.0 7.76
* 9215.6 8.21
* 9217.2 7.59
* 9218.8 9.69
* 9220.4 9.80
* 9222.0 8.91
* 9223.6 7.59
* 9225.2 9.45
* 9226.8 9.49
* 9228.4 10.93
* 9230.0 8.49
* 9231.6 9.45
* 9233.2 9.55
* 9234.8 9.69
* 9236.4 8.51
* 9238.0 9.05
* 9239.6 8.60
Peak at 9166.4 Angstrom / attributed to [N II]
